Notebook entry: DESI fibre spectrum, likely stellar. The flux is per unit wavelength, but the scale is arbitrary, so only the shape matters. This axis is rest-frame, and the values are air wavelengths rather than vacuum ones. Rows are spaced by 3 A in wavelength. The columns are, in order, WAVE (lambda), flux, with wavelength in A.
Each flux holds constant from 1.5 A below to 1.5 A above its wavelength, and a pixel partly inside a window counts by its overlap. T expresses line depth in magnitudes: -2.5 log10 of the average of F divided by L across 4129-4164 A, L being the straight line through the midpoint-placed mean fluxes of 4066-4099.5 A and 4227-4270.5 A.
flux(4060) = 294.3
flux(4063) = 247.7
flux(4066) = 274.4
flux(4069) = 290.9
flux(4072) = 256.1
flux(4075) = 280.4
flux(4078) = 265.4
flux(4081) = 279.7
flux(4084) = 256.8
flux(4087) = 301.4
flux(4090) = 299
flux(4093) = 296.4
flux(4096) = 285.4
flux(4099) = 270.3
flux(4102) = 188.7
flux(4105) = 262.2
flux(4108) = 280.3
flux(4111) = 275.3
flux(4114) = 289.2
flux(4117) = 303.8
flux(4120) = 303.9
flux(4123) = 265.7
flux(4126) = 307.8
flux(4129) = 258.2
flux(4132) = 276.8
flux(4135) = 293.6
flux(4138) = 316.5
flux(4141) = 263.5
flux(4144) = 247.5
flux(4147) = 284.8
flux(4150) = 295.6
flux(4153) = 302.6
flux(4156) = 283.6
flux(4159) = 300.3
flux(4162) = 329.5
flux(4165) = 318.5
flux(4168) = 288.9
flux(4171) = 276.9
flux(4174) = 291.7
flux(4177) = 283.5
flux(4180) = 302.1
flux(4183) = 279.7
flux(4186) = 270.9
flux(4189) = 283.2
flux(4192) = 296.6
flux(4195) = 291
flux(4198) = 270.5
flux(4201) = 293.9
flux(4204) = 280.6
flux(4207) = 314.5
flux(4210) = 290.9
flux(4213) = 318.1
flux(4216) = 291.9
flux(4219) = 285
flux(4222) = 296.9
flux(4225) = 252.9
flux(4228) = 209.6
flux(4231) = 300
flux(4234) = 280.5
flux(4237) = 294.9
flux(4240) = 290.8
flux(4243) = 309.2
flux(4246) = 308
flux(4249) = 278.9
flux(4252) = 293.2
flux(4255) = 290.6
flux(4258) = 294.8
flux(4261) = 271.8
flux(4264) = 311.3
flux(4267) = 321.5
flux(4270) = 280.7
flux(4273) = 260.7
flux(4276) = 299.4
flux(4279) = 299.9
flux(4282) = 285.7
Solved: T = -0.02 mag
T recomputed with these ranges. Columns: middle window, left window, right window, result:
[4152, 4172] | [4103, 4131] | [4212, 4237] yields -0.08 mag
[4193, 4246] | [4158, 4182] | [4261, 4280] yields 0.03 mag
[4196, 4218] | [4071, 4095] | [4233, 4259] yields -0.01 mag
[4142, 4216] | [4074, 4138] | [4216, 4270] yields -0.03 mag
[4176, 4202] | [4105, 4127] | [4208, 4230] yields -0.02 mag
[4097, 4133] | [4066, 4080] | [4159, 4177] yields 0.04 mag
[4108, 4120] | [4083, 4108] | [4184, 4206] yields -0.06 mag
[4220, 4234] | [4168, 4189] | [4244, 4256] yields 0.09 mag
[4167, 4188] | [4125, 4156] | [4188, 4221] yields 0.02 mag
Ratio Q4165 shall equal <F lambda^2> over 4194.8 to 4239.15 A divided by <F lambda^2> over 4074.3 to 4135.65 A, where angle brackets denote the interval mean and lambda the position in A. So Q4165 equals 1.08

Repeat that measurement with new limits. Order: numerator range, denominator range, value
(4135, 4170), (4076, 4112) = 1.11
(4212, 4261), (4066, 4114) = 1.13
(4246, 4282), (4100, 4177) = 1.09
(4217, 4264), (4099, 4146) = 1.09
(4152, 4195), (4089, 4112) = 1.13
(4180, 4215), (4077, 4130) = 1.10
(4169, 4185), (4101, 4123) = 1.08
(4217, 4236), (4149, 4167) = 0.92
